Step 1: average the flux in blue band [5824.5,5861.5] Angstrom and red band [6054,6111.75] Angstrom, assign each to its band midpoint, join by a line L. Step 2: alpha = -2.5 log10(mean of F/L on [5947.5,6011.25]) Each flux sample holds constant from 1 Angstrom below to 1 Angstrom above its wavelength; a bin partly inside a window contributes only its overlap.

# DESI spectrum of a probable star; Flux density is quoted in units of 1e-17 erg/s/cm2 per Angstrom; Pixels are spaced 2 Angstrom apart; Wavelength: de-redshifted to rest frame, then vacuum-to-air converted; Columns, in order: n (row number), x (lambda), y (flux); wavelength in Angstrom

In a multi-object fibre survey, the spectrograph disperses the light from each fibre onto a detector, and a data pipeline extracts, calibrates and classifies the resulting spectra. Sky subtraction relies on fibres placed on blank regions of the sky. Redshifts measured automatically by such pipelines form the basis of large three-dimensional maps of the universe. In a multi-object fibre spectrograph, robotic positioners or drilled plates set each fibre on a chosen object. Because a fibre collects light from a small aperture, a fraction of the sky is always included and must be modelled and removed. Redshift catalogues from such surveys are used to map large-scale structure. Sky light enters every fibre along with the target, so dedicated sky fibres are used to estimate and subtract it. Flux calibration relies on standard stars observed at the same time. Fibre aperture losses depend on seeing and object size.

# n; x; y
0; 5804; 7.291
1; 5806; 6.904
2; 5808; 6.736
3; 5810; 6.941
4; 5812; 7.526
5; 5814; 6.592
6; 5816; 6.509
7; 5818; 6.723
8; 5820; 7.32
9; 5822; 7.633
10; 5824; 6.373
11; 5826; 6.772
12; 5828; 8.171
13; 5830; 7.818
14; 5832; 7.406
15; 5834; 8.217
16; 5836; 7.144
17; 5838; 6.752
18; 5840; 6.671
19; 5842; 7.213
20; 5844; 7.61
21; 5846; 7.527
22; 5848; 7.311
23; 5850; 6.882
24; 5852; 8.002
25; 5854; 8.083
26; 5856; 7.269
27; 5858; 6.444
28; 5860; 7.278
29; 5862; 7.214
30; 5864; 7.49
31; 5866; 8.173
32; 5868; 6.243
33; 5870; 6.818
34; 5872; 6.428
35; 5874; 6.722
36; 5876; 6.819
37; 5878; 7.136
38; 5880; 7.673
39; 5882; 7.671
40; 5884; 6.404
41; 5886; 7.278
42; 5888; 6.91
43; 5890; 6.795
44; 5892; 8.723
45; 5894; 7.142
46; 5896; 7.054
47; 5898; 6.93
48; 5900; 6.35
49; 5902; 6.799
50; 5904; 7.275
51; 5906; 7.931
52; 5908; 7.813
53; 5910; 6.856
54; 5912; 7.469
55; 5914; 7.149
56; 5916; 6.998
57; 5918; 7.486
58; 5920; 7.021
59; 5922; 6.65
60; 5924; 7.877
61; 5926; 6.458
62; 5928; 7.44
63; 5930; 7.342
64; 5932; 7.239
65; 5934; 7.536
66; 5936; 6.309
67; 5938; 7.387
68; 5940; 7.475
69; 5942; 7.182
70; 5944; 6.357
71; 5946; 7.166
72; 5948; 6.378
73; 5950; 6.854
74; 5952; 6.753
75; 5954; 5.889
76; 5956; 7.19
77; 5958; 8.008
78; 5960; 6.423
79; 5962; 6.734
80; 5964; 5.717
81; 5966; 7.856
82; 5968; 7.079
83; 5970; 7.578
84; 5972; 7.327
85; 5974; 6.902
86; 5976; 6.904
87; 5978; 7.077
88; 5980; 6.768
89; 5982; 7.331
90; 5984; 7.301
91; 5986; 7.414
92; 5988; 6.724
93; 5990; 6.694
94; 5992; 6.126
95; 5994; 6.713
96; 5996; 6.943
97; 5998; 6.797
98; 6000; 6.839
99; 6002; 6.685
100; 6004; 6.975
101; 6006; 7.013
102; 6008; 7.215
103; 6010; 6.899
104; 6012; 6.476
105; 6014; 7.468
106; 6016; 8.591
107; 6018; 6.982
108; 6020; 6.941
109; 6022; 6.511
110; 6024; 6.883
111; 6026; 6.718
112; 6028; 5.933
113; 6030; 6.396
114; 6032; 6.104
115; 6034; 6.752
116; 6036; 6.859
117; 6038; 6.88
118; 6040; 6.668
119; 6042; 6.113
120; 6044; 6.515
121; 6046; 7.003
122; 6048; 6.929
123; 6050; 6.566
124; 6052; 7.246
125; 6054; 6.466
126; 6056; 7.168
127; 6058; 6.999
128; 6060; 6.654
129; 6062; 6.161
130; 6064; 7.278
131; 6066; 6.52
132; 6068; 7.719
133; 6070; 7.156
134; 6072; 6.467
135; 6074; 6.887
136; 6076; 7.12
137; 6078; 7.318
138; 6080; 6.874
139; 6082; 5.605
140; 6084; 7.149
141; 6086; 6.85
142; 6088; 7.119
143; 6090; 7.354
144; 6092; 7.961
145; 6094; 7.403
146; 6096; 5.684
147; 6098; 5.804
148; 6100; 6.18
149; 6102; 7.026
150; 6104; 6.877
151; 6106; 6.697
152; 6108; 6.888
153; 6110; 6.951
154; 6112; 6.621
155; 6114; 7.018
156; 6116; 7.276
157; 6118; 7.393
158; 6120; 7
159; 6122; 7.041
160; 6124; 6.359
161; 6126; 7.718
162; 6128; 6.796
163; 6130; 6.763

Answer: 0.02 mag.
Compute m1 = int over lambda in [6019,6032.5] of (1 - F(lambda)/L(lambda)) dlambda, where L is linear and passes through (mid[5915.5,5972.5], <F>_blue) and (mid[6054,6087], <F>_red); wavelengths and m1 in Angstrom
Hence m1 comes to 0.8 Angstrom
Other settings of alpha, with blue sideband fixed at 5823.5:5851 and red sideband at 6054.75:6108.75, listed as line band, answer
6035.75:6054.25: 0.029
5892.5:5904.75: 0.029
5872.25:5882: 0.019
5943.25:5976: 0.027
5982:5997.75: 0.022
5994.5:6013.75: 0.015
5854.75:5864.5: 0.016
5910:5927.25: 0.003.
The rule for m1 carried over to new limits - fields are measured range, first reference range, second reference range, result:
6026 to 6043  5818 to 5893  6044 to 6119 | 1.15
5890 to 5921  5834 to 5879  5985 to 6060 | -0.81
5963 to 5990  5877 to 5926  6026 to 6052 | -0.74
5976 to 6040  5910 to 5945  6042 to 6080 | 1.01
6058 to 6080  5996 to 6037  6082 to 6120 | -0.21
